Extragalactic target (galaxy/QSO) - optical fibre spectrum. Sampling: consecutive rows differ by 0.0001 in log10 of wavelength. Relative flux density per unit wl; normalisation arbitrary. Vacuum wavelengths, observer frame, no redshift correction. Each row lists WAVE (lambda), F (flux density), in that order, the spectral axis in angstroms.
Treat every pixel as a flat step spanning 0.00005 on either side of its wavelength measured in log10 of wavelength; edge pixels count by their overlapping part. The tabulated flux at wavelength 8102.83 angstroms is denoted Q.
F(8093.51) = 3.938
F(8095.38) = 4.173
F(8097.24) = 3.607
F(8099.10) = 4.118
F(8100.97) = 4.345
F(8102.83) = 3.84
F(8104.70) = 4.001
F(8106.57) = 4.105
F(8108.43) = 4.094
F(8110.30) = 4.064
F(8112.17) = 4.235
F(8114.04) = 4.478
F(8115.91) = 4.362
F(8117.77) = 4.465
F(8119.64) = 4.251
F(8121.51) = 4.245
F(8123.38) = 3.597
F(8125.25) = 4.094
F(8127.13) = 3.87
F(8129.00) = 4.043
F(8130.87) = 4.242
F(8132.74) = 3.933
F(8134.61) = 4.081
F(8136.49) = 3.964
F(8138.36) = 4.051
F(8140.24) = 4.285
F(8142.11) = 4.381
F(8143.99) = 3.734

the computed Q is 3.84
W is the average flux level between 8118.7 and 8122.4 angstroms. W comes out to 4.25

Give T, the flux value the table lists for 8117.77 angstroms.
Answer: 4.465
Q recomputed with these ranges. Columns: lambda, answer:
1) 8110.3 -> 4.064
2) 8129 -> 4.043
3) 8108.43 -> 4.094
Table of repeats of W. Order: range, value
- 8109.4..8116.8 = 4.28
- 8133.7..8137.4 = 4.02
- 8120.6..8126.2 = 3.97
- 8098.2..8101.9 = 4.23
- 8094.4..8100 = 3.97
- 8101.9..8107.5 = 3.98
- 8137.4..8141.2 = 4.17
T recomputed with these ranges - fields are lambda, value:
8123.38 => 3.597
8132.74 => 3.933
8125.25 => 4.094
